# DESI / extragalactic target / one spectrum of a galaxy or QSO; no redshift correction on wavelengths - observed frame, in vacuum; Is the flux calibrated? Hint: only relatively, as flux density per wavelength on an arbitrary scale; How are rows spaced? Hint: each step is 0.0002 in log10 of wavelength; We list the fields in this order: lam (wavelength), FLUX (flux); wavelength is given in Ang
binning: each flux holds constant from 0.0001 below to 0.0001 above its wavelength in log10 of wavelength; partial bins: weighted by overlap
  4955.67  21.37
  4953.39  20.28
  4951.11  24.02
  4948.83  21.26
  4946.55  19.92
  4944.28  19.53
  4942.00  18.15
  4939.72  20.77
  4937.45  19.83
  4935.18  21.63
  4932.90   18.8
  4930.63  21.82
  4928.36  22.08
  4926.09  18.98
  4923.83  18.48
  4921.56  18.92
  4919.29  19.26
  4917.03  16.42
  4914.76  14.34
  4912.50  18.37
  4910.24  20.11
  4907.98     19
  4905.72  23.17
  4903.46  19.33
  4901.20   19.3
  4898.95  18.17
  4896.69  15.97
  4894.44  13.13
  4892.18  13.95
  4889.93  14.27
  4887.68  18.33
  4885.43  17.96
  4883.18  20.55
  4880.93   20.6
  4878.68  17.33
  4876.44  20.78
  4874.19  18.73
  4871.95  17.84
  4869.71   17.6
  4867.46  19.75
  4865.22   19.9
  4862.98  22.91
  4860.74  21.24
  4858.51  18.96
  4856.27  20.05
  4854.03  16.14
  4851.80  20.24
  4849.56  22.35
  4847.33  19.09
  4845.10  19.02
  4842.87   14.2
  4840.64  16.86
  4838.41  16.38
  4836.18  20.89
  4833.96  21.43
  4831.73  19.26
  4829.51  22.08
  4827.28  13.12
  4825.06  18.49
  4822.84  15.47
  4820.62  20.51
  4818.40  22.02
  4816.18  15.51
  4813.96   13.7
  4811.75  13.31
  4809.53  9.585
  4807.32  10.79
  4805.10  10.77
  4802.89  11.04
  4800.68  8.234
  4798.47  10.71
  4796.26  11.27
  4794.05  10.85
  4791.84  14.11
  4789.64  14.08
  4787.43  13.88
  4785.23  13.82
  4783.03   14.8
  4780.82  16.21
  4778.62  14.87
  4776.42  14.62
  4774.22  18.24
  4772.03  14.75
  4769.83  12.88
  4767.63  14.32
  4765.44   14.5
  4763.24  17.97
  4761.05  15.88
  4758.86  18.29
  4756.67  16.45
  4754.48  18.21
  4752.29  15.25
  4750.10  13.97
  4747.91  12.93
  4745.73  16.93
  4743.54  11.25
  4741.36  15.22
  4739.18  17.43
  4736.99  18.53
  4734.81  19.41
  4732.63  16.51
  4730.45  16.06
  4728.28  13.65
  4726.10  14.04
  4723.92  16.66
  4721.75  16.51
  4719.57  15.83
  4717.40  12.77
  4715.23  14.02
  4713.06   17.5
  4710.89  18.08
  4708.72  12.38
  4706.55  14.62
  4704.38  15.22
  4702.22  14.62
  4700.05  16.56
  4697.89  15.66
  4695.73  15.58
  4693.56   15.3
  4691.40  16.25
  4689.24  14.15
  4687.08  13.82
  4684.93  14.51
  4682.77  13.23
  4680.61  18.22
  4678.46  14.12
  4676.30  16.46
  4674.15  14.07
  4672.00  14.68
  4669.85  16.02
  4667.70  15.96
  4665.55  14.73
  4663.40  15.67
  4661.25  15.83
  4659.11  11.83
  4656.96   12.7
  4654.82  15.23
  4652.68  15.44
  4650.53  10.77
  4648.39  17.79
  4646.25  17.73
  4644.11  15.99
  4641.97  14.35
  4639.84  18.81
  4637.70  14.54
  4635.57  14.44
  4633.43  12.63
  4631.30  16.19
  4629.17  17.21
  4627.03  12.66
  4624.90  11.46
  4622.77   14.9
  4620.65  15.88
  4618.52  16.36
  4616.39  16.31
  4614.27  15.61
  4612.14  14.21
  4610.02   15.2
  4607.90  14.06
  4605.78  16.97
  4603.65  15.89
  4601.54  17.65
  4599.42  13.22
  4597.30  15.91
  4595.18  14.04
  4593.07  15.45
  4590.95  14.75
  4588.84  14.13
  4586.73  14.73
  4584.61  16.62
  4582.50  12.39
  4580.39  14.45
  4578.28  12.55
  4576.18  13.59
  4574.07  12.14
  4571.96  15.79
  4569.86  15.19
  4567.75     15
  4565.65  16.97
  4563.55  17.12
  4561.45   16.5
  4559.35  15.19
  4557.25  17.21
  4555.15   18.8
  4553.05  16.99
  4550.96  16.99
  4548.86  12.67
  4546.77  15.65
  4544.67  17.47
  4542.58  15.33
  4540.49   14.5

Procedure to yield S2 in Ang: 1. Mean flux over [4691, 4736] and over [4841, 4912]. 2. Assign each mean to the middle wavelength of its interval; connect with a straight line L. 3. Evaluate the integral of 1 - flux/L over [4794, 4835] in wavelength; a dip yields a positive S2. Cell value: 6.6 Ang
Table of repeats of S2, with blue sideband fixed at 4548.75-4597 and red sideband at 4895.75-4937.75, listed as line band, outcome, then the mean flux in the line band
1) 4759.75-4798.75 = 7.02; 14.4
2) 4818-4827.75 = 0.08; 17.9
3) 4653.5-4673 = 1.83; 14.8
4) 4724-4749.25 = 2.14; 15.7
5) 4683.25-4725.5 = 3.83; 15.2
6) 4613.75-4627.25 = 0.81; 14.8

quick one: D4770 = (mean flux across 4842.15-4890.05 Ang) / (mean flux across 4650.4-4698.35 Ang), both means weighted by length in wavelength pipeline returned 1.3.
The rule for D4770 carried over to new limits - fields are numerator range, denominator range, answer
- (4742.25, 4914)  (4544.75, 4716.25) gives 1.09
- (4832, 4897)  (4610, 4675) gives 1.24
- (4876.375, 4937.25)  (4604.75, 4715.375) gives 1.23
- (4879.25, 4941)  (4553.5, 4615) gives 1.22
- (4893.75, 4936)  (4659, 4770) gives 1.22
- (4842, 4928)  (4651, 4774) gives 1.21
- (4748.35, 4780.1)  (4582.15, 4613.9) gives 1.04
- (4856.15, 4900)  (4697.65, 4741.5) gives 1.16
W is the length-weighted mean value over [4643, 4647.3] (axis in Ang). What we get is 16.8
